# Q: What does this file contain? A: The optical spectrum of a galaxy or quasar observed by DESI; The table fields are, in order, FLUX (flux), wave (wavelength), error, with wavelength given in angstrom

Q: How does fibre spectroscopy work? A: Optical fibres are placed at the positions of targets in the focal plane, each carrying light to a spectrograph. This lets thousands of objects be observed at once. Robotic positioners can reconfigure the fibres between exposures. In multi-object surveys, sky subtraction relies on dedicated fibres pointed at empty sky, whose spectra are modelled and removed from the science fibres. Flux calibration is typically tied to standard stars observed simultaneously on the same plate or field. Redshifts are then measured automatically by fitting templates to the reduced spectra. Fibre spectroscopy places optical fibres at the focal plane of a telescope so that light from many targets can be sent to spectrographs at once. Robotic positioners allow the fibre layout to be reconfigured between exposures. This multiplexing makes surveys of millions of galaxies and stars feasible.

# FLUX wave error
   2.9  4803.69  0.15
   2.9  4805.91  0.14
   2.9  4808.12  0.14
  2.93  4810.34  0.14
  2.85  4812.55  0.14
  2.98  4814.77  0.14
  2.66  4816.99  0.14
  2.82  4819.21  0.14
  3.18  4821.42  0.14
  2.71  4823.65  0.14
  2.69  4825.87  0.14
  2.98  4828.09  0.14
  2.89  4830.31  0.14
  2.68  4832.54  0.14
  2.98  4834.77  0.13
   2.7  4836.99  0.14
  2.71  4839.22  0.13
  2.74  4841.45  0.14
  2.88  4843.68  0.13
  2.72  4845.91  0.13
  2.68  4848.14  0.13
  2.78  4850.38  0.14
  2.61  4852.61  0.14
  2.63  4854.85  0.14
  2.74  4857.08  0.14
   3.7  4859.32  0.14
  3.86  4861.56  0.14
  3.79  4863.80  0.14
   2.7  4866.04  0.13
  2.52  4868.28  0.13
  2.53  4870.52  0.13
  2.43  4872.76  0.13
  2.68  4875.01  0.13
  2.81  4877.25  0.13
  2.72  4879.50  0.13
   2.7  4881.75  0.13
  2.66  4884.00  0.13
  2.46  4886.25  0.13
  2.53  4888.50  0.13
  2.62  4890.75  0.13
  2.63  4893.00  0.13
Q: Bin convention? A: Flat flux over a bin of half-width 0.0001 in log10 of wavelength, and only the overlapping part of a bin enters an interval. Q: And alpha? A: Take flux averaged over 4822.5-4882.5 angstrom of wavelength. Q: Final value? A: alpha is 2.84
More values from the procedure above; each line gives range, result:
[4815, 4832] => 2.85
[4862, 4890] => 2.74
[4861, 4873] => 2.97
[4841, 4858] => 2.72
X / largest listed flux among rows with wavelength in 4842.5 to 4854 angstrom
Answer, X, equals 2.88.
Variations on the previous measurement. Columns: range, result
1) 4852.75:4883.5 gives 3.86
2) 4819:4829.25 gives 3.18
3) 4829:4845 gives 2.98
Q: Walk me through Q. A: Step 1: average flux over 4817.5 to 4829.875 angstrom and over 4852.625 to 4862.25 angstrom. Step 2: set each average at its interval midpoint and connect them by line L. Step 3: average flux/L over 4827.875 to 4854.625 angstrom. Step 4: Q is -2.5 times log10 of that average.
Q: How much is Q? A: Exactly 0.09 mag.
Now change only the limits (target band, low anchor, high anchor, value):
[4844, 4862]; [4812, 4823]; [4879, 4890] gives -0.072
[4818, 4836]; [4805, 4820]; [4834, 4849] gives -0.018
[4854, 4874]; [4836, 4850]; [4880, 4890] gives -0.124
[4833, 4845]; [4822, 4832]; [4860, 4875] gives 0.029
